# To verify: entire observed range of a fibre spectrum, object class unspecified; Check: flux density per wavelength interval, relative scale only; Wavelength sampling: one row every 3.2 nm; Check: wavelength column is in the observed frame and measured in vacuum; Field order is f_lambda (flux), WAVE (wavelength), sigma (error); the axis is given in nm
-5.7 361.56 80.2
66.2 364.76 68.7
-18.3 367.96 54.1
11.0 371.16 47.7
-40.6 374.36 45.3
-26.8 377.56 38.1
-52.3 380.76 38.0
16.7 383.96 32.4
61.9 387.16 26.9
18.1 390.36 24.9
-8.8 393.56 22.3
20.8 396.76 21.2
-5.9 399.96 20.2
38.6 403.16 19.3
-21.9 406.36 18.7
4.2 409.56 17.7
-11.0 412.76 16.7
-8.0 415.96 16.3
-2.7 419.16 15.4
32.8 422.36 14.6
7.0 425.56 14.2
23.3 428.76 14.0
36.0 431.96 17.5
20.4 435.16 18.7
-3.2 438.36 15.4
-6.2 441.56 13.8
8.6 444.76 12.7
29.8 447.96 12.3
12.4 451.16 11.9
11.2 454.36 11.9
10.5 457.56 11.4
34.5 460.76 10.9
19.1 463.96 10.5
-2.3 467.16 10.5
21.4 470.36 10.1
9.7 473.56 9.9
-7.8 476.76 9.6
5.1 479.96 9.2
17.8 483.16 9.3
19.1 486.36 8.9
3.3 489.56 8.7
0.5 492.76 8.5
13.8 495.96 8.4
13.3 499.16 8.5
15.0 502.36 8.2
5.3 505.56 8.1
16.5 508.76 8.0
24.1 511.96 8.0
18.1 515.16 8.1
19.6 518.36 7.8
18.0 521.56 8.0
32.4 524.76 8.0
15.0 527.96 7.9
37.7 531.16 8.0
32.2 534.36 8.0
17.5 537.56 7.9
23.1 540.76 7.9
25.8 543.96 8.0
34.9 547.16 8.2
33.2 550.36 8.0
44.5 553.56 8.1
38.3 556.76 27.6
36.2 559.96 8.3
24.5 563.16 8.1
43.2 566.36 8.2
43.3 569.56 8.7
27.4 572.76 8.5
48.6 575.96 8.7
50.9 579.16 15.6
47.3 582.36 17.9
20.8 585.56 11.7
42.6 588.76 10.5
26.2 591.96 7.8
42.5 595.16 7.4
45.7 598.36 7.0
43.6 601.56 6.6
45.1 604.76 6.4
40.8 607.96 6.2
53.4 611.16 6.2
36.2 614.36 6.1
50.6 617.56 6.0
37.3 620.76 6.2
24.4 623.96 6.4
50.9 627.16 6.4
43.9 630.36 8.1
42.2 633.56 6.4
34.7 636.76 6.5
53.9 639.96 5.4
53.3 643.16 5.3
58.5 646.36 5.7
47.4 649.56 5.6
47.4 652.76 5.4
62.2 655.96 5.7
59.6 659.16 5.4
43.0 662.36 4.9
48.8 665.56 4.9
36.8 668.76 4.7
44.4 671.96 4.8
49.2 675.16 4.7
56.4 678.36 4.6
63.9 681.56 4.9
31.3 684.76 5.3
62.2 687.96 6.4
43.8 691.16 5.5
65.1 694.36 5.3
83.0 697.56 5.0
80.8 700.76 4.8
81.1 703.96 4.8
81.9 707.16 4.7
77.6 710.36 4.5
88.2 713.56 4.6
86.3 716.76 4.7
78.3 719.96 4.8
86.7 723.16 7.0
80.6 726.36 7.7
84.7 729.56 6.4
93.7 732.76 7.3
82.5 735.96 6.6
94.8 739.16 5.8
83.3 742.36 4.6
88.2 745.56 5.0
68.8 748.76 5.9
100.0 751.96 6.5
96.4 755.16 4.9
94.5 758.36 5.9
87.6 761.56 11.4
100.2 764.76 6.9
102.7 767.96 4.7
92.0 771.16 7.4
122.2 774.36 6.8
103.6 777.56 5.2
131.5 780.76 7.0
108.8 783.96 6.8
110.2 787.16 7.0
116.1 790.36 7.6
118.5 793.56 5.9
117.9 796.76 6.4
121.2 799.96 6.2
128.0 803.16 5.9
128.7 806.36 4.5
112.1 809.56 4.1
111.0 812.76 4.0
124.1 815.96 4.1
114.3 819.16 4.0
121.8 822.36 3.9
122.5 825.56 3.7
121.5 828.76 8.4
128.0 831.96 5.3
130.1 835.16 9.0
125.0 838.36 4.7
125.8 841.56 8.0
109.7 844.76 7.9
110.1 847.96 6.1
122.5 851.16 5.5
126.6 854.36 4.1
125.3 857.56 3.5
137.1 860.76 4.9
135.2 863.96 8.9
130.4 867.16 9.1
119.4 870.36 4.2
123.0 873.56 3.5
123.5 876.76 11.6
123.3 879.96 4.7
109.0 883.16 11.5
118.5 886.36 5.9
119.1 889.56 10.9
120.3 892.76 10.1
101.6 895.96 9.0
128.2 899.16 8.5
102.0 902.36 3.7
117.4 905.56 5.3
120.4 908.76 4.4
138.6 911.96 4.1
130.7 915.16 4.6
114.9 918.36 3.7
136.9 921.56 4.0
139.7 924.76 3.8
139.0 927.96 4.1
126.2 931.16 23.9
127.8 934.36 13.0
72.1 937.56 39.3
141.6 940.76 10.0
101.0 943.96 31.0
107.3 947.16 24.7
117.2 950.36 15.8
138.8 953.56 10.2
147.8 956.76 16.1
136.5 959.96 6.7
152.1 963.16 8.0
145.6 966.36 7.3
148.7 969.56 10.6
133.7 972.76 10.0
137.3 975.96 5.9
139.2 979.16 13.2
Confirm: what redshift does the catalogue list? 0.74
